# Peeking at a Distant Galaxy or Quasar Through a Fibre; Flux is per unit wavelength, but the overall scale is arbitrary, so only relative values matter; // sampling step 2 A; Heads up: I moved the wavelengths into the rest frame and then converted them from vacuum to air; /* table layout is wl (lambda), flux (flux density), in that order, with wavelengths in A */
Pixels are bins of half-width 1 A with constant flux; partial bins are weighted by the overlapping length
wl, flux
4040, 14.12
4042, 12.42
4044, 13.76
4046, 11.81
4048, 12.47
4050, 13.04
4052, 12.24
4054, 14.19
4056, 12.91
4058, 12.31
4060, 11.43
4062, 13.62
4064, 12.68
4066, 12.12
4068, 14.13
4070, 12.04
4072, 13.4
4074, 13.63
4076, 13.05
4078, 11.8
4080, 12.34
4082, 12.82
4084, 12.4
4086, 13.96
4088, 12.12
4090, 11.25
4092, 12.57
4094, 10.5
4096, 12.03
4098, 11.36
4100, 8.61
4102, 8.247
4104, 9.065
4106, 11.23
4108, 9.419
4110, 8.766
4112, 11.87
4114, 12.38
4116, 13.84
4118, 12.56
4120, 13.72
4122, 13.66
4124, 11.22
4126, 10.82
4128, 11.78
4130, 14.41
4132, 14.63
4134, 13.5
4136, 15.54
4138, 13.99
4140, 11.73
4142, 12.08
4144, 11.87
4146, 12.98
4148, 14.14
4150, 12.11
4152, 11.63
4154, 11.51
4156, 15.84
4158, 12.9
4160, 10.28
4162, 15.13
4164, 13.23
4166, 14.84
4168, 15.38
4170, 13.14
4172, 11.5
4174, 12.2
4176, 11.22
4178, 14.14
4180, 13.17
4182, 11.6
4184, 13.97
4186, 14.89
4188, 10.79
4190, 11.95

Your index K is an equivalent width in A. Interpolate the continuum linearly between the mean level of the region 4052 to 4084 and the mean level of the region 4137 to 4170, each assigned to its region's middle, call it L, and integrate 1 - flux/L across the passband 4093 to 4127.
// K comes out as 4.77 A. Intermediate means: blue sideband 12.8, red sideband 13.1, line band 11.1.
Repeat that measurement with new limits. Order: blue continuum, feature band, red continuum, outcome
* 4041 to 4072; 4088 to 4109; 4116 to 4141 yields 4.01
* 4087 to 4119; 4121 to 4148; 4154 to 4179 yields -1.96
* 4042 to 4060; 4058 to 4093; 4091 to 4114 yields -3.11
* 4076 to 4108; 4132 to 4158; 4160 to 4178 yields -1.05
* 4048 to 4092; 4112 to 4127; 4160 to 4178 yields 0.48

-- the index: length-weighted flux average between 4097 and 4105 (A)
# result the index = 9.32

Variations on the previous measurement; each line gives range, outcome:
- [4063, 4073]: 12.9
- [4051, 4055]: 13.2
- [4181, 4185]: 12.8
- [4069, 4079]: 12.8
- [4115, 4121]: 13.4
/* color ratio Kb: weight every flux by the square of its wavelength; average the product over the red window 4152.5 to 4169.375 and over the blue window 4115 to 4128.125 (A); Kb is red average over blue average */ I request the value 1.10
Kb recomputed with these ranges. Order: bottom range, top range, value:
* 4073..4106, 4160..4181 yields 1.19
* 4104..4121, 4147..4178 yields 1.15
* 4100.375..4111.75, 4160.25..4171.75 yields 1.51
